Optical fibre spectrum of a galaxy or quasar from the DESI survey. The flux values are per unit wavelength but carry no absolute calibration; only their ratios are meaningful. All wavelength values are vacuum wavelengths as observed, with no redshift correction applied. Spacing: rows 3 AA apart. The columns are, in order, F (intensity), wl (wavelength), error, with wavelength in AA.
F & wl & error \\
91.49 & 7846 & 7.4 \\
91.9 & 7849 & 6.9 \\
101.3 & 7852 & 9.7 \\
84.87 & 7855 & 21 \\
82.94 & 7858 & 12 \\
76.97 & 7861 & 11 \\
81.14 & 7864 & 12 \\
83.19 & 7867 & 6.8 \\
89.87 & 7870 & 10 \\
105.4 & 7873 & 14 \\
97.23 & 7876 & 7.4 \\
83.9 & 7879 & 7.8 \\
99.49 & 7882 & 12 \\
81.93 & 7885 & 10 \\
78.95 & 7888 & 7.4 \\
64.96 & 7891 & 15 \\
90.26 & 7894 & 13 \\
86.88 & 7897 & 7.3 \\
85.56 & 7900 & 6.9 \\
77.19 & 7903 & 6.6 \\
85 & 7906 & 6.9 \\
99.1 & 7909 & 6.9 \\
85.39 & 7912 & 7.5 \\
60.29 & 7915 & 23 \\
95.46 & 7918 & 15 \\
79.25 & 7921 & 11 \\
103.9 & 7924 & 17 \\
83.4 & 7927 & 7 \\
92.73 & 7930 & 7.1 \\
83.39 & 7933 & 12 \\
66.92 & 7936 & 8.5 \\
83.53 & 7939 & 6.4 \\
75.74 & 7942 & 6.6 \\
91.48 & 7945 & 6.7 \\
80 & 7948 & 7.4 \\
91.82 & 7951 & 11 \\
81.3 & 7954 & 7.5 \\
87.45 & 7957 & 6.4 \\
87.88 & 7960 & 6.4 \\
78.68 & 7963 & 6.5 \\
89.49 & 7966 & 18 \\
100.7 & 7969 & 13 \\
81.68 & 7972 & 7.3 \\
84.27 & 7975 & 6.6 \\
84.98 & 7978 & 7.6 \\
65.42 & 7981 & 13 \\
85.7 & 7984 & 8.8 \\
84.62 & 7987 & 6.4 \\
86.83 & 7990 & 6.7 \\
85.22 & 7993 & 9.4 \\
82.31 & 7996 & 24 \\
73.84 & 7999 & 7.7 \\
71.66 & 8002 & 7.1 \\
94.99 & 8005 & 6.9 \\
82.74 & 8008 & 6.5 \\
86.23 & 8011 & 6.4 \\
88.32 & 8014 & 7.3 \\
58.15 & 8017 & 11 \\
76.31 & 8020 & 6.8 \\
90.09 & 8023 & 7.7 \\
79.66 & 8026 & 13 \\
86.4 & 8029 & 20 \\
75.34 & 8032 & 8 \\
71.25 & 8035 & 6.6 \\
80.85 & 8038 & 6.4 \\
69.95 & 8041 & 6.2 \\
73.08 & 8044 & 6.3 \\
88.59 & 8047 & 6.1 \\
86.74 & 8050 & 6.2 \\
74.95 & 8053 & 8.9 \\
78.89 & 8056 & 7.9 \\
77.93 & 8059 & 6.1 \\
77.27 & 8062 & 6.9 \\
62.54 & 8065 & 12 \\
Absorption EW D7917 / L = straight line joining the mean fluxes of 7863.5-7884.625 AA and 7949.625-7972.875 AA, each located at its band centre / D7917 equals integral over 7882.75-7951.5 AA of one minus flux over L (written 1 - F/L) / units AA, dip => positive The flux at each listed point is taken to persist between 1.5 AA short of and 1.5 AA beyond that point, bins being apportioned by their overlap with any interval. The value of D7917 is 4.47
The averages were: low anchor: 91.4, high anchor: 87.5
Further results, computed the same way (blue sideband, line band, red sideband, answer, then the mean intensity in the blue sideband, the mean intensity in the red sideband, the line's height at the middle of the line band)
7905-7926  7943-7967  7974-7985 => -0.97 AA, 86.9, 79.6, 82.4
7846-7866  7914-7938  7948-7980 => 0.76 AA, 86.8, 86.2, 86.4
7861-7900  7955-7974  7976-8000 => -1.14 AA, 86.5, 81.3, 82.5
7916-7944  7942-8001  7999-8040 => -1.21 AA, 84.6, 79.8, 82.4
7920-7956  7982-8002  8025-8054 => -0.08 AA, 84.6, 78.7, 81.5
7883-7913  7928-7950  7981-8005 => 0.13 AA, 83.8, 81.3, 82.7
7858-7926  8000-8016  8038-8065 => -0.74 AA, 85.9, 77.7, 79.9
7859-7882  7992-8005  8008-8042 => 0.09 AA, 88.9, 78.7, 80.5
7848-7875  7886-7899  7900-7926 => 0.95 AA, 88.7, 85.6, 86.9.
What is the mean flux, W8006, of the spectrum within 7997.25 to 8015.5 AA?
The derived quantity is 83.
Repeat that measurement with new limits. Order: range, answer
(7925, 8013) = 83.8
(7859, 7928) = 85.9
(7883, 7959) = 83.8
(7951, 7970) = 87.6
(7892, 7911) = 86.7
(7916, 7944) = 84.6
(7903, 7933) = 86.5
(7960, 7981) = 85.2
